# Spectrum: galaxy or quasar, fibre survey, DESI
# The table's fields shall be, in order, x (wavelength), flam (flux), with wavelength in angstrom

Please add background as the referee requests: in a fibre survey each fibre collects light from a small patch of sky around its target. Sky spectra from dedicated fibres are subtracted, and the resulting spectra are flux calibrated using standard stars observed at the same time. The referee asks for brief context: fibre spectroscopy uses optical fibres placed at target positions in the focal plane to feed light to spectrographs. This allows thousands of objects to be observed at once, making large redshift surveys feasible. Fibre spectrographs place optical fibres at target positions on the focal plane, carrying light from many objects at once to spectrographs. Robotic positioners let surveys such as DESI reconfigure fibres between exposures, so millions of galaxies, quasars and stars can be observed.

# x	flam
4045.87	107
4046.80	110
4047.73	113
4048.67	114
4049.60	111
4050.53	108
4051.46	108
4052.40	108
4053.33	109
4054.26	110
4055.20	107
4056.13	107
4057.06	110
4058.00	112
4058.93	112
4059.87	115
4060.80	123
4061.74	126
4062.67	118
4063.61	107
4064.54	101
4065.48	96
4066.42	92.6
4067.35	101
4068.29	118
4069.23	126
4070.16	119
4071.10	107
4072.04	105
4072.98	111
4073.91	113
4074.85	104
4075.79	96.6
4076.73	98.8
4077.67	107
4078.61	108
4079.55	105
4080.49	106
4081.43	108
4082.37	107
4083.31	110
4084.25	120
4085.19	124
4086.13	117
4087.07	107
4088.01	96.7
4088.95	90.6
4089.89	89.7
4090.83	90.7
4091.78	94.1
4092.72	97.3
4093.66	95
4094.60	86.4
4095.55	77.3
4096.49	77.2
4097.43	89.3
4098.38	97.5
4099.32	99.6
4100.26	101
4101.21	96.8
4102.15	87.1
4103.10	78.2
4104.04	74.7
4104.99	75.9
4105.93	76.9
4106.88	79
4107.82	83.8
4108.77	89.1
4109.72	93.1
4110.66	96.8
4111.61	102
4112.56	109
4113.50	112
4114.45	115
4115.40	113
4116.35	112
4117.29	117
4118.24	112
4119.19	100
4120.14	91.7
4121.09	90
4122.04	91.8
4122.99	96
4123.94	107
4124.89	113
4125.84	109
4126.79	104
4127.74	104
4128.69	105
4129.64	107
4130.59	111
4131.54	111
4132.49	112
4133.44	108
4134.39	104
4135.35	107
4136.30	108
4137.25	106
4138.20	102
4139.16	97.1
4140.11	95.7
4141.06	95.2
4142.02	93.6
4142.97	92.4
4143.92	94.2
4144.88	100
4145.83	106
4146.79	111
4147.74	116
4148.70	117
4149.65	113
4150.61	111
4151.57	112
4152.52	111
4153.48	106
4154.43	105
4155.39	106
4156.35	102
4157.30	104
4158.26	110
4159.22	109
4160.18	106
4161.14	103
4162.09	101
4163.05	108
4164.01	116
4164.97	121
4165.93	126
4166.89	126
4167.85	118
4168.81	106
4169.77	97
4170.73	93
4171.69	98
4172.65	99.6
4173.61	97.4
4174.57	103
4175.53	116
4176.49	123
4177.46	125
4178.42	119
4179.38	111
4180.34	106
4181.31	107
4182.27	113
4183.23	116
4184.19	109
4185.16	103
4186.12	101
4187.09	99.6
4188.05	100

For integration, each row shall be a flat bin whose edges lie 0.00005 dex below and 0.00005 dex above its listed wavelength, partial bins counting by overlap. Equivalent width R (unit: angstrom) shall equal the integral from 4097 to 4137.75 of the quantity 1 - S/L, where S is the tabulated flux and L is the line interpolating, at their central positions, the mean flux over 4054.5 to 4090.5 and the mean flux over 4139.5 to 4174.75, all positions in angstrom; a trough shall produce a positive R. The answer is 2.76 angstrom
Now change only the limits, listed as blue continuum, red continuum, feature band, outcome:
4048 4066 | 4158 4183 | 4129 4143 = 0.8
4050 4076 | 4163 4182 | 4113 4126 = 0.6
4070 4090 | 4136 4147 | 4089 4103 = 1.9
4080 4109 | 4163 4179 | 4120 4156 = -0.2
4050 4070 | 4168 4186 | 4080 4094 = 0.8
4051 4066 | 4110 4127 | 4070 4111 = 3.9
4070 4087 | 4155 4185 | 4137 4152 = 0.8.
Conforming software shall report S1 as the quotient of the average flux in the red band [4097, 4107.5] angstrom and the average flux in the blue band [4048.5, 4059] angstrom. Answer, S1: 0.79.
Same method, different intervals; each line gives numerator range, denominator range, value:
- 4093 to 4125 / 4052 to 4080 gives 0.87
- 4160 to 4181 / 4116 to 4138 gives 1.04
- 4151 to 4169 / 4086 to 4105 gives 1.21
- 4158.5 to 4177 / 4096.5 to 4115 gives 1.18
